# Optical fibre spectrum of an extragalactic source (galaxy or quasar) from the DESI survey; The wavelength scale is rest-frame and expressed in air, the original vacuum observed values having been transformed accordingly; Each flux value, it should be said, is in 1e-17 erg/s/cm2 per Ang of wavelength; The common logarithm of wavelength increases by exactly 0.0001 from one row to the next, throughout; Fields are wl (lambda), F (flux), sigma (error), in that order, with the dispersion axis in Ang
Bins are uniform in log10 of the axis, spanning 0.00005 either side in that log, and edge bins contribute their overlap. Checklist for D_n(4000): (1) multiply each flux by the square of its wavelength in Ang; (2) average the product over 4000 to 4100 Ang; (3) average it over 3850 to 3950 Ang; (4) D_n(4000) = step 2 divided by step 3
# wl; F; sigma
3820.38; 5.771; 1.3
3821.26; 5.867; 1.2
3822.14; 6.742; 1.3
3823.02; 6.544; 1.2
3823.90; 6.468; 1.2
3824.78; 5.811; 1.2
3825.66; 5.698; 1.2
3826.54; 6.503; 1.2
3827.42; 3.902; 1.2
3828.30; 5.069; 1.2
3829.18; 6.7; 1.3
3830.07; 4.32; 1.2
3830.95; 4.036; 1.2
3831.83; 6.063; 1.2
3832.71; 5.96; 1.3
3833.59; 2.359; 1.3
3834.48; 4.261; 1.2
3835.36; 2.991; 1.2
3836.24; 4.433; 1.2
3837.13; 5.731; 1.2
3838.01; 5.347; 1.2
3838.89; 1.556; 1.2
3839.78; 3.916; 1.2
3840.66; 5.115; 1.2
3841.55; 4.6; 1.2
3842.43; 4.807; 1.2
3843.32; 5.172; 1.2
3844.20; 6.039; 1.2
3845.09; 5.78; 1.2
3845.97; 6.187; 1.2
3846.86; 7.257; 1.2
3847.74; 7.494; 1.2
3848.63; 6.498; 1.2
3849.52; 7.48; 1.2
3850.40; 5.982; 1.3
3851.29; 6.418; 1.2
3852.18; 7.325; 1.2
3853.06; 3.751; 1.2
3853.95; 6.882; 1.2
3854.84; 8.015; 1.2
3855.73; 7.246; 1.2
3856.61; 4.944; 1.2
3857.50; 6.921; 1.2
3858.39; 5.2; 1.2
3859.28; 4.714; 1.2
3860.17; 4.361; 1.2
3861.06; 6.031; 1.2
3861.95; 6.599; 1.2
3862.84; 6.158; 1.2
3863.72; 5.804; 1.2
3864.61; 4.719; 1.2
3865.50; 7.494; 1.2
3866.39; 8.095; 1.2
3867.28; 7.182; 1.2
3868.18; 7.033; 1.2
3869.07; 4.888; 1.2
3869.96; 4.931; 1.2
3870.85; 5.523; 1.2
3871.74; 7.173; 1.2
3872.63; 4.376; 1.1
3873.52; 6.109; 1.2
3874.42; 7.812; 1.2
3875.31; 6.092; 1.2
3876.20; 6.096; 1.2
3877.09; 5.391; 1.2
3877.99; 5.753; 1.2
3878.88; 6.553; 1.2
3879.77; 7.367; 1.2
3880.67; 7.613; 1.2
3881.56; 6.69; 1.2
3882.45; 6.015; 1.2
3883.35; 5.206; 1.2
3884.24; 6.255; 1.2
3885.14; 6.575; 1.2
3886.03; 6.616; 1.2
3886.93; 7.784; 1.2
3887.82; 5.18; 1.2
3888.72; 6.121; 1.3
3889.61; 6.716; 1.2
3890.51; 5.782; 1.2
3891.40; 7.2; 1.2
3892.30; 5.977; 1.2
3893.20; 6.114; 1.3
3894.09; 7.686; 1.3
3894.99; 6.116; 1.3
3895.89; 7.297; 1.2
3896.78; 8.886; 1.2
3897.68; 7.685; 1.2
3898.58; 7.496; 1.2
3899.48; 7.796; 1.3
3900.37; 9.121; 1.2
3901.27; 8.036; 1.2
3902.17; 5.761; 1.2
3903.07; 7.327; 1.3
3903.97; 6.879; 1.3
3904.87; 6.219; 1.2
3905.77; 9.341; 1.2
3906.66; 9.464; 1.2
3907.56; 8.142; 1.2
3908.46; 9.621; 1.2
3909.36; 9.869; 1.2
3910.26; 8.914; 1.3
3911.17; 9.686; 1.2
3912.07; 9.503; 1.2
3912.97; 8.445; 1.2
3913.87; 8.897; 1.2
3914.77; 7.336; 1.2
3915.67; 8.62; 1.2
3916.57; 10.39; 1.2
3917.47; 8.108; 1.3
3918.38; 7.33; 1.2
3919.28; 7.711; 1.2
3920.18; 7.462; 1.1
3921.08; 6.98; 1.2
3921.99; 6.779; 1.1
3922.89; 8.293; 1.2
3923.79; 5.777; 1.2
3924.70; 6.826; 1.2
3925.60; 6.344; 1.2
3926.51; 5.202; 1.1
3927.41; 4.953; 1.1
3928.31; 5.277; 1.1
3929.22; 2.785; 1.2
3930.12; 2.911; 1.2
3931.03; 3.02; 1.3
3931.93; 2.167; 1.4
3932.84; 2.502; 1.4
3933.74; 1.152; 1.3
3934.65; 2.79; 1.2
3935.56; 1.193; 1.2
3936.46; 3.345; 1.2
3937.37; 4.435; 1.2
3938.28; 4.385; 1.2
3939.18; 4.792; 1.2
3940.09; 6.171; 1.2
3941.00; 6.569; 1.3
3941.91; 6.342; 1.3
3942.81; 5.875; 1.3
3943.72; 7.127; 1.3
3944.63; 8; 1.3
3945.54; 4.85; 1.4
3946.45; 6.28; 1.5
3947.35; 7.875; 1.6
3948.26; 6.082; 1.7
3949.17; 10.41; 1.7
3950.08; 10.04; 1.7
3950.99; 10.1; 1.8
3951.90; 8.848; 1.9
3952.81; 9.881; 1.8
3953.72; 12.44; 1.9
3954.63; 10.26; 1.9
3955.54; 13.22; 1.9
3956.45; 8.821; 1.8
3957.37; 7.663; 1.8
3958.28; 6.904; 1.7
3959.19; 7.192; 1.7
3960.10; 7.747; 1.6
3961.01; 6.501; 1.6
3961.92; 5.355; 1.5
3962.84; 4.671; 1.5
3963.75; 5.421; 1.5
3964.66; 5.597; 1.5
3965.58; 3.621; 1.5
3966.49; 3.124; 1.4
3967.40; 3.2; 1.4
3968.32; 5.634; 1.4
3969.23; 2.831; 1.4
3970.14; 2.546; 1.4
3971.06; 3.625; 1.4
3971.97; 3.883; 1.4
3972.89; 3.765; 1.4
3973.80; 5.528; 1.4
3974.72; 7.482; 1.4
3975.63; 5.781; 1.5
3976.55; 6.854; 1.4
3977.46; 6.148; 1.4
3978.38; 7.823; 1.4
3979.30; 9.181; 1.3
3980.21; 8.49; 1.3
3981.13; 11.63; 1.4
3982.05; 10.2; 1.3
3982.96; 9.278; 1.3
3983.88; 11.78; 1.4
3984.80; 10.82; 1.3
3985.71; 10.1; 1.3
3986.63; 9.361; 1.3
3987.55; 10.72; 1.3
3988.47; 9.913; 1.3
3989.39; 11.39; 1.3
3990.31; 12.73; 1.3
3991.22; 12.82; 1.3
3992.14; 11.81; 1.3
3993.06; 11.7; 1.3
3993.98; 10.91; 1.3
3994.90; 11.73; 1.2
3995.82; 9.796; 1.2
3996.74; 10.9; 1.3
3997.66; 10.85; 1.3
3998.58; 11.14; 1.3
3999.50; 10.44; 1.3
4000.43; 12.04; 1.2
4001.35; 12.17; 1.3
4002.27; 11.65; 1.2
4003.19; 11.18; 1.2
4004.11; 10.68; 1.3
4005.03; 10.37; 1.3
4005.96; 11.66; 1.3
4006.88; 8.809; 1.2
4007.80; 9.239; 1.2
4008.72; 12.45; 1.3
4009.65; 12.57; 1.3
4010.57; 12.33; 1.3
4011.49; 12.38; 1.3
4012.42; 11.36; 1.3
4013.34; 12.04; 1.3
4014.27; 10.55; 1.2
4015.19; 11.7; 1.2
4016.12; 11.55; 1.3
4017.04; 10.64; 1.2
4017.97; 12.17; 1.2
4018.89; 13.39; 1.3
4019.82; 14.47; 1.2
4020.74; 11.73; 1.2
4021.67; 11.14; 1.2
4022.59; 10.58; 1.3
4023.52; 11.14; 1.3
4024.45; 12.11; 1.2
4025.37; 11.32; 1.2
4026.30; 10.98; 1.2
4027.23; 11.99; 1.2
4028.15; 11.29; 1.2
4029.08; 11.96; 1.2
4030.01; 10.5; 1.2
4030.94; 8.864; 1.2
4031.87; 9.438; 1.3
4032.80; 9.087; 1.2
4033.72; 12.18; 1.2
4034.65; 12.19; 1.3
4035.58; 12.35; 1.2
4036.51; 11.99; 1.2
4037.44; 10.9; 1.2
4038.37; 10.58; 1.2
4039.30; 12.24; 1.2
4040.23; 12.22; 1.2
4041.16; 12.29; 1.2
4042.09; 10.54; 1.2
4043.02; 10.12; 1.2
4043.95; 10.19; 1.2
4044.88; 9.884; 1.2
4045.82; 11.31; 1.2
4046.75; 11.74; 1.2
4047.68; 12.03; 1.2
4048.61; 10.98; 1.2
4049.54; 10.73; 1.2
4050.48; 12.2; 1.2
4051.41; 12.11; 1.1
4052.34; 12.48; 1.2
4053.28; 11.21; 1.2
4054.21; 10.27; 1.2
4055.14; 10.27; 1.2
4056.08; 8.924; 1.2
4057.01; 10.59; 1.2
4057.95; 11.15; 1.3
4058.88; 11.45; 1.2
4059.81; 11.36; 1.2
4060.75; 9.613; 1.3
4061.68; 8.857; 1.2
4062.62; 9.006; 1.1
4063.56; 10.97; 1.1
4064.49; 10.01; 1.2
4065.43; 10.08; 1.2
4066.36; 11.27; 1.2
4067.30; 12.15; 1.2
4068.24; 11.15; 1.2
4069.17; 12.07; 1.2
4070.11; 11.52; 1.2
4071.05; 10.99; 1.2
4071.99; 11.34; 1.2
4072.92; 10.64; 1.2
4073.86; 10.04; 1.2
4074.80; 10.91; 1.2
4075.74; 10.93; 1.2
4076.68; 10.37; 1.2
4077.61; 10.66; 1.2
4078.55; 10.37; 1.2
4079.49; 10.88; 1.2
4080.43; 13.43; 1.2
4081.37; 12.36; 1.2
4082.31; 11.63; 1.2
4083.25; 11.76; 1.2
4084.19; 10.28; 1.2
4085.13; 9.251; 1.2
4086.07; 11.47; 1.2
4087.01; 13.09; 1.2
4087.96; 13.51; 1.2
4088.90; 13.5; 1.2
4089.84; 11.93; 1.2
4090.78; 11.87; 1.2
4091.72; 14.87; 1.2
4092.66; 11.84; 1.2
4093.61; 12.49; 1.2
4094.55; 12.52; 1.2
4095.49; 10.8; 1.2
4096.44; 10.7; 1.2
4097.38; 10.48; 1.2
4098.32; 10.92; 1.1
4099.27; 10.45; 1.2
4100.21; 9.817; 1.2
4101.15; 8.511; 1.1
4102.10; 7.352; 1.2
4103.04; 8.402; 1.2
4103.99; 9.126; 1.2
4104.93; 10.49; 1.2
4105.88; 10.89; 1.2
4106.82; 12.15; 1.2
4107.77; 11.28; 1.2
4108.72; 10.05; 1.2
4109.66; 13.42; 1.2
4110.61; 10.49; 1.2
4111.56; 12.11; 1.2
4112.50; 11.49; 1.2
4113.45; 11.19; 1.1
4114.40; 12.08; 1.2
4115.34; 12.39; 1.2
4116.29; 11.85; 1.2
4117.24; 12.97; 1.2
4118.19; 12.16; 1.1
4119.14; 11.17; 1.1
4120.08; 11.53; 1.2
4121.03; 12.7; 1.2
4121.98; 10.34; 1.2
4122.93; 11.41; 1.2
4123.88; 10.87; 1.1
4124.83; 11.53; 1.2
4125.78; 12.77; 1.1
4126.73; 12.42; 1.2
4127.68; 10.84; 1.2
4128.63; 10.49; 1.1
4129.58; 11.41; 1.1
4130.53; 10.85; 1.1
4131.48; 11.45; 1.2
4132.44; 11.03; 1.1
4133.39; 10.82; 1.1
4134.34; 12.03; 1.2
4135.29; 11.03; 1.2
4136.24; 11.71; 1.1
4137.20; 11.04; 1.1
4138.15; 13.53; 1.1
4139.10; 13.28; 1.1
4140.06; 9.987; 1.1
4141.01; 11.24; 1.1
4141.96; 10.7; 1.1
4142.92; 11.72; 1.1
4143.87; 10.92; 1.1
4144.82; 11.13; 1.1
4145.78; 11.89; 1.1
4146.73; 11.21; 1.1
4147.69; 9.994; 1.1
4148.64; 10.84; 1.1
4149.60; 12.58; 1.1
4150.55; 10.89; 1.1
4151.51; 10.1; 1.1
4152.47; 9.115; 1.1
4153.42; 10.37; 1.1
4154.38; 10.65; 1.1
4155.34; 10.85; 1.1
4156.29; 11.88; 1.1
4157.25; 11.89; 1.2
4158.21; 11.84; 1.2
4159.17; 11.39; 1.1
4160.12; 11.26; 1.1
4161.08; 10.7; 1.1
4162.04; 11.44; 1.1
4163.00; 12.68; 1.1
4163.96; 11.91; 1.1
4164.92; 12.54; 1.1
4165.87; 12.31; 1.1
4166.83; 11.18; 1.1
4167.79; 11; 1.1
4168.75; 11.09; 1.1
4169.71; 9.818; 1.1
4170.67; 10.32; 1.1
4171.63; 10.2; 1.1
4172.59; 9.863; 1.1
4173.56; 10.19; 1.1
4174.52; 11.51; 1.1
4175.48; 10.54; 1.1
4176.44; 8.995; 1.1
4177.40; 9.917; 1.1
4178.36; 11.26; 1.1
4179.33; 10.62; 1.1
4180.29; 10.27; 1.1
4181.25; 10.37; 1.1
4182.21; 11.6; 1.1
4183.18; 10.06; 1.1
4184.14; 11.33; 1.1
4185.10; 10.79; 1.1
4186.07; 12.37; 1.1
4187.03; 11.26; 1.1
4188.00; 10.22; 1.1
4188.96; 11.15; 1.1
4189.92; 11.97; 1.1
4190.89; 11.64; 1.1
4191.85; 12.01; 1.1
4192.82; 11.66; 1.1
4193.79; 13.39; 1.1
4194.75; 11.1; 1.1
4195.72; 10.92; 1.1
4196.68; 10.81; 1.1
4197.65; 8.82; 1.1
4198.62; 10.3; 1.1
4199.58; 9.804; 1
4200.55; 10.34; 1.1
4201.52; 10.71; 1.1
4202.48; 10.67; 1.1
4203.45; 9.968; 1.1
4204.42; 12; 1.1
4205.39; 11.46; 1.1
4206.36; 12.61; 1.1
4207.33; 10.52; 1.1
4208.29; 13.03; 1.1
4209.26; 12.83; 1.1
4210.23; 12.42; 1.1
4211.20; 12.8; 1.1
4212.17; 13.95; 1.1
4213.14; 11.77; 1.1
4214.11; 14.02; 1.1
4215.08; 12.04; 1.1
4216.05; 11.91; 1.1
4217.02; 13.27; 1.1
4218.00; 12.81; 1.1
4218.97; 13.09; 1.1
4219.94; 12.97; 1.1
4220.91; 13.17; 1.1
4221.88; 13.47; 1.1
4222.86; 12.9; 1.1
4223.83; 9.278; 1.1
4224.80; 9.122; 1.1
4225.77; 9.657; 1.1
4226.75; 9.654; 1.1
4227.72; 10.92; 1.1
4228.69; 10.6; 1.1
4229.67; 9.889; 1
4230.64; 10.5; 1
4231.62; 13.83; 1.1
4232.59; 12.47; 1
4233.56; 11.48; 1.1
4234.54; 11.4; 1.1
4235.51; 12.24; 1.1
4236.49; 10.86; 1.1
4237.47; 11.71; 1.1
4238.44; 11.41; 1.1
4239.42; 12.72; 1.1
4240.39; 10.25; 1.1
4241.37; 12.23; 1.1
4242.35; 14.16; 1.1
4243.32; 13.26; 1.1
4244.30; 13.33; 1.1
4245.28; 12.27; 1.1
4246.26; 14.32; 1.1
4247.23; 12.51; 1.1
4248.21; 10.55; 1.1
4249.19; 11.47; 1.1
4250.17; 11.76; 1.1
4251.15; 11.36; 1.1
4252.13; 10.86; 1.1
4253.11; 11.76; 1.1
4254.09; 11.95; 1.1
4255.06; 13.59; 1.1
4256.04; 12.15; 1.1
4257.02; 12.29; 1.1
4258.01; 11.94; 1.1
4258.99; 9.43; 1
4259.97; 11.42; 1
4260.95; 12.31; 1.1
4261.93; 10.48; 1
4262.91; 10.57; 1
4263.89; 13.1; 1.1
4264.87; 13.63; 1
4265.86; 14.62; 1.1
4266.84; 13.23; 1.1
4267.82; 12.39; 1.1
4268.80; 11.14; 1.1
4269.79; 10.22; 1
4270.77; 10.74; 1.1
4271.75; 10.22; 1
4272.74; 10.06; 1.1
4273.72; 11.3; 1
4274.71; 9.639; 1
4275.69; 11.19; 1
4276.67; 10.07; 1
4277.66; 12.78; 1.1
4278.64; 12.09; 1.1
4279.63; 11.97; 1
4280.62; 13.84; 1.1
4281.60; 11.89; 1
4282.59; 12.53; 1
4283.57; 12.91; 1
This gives 1.88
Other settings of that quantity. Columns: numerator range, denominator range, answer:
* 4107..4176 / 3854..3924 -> 1.83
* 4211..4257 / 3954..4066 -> 1.34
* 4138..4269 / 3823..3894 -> 2.33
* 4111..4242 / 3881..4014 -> 1.63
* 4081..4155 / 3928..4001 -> 1.65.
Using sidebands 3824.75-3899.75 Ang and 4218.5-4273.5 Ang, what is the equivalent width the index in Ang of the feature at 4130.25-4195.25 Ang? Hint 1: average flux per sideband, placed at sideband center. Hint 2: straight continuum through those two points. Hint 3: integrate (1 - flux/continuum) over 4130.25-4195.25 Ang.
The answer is -4.04 Ang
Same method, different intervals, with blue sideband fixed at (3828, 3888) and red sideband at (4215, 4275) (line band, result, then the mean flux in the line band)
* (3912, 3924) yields -2.2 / 7.97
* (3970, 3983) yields 1.4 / 6.84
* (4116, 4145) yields -4.3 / 11.5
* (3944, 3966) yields -1.6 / 7.82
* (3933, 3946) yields 4.3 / 4.74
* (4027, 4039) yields -3.5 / 11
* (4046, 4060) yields -3.7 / 11.2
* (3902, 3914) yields -3.4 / 8.48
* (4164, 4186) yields -0.2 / 10.8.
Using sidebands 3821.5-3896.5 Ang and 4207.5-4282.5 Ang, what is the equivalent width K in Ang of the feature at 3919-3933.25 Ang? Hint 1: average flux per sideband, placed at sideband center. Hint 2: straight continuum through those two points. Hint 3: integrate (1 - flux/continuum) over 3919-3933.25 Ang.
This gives 3.4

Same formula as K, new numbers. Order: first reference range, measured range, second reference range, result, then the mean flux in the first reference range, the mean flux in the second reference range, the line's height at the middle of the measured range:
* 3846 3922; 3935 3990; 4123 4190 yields 6.9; 6.97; 11.1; 8.17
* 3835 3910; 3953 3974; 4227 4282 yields 4.2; 6.42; 11.8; 7.7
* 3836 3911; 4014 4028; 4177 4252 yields -4.8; 6.5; 11.6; 8.71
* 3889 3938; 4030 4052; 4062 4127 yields -2.7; 6.65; 11.3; 9.9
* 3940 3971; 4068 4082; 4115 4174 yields -2.1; 6.94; 11.3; 9.7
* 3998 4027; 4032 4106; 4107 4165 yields 2.7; 11.5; 11.4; 11.5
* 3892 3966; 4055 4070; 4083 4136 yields -0.6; 6.94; 11.3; 10.2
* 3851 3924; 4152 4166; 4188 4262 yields -0.7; 6.98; 11.7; 10.8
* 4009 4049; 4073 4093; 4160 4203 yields -0.7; 11.4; 10.9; 11.3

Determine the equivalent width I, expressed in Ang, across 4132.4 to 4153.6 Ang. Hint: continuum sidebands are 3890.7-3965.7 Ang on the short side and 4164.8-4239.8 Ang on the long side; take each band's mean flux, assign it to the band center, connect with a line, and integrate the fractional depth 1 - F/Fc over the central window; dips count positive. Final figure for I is -1.6 Ang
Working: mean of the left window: 6.95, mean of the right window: 11.3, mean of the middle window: 11.2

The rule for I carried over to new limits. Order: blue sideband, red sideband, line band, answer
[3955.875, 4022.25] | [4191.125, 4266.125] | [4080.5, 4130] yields -4.32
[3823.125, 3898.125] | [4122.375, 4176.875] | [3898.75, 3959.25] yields 0.97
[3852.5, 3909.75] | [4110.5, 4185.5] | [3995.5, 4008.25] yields -3.00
